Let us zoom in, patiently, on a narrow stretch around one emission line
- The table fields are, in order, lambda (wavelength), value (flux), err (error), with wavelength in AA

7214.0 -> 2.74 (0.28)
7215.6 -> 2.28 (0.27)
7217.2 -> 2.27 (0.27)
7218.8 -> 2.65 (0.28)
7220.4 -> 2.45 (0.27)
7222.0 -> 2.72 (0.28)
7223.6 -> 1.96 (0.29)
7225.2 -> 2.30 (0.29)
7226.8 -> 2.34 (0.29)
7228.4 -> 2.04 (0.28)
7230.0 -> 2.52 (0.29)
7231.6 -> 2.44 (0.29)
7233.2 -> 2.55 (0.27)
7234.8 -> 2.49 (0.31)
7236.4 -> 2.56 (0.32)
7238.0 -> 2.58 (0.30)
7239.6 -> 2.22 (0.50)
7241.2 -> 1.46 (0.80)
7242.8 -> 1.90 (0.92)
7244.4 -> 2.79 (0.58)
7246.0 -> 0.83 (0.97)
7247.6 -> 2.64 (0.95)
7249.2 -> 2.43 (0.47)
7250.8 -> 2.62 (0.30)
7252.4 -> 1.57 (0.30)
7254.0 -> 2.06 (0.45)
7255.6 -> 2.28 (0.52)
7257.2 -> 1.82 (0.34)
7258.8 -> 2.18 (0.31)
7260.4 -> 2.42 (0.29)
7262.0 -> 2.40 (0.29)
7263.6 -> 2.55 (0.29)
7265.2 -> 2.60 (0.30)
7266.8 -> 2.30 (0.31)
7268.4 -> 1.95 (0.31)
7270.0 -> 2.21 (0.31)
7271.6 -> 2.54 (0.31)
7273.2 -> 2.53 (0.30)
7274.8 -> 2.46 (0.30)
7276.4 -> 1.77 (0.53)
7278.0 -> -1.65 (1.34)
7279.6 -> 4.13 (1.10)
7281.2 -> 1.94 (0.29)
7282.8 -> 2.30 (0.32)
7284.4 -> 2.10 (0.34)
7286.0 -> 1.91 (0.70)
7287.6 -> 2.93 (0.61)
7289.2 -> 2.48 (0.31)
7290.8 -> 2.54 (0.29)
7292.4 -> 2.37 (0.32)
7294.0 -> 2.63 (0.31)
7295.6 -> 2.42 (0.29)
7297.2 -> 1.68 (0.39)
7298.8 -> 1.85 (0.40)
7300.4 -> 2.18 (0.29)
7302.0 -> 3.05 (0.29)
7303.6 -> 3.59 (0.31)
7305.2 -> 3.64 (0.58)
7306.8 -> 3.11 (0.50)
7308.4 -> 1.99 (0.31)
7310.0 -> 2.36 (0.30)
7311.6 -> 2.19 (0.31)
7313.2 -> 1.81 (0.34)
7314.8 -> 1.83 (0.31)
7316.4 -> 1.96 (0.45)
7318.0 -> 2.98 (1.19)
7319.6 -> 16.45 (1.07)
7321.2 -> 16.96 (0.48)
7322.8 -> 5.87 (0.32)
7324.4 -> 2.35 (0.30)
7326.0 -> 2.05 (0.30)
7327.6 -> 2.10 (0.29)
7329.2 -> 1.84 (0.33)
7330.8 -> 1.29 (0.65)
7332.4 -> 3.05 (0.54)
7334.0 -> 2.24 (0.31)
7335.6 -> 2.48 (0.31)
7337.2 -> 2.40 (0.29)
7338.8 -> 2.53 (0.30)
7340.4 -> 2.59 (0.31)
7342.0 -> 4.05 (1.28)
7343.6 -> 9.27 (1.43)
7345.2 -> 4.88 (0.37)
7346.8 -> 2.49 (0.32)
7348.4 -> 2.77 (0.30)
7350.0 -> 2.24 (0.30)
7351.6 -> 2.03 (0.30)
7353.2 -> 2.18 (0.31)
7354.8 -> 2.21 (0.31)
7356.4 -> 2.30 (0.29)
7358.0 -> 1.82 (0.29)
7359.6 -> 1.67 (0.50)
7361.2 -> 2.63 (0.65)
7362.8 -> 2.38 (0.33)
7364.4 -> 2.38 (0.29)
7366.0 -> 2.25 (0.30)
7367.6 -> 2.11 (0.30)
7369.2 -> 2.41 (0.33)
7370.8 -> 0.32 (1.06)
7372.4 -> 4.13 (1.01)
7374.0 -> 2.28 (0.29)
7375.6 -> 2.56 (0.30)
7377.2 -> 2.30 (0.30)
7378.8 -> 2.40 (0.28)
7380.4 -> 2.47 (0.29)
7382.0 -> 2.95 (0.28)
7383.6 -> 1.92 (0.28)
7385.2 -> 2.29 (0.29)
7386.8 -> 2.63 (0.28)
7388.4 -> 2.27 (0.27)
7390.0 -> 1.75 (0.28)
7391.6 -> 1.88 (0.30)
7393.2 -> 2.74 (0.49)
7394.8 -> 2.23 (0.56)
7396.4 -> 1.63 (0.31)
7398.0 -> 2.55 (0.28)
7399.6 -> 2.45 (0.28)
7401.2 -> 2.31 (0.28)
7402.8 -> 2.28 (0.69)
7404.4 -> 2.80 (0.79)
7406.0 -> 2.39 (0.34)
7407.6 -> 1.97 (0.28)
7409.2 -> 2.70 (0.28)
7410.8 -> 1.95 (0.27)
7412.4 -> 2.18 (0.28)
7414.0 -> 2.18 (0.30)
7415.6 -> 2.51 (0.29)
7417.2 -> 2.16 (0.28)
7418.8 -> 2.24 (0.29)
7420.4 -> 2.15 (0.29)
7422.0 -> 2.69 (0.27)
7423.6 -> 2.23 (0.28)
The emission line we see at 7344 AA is [N II]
